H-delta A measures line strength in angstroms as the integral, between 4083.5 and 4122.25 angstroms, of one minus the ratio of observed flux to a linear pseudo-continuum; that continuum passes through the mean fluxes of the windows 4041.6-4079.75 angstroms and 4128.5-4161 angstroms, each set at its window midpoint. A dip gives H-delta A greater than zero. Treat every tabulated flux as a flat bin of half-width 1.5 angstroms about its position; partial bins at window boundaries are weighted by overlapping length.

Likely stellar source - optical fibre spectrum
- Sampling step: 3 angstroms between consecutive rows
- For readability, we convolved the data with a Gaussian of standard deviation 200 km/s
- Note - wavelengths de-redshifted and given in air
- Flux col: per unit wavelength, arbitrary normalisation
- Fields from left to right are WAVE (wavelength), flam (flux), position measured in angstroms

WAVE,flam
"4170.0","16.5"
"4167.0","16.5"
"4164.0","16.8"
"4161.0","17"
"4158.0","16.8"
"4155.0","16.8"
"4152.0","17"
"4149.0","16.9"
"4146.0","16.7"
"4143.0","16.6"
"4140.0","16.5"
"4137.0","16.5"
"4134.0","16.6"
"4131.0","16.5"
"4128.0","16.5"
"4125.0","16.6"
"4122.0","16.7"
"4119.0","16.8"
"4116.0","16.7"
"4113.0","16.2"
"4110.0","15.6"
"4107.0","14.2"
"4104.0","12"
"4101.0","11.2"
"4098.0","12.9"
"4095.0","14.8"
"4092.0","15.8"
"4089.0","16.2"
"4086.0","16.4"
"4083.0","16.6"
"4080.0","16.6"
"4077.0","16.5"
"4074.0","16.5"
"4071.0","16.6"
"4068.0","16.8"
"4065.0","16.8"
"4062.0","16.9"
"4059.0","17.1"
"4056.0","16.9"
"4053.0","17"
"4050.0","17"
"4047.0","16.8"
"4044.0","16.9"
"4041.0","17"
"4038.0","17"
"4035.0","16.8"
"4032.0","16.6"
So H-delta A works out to 4.00 angstroms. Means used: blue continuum 16.8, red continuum 16.7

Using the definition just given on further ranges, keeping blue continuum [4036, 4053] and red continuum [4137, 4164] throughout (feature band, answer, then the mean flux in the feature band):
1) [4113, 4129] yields 0.19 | 16.6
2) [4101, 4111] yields 2.02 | 13.4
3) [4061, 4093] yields 0.69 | 16.5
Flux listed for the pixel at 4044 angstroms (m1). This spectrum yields 16.9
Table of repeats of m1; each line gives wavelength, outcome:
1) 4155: 16.8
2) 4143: 16.6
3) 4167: 16.5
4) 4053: 17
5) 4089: 16.2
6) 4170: 16.5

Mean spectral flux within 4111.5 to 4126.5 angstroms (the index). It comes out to 16.6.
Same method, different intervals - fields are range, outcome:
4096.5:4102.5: 12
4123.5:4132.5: 16.5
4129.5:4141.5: 16.5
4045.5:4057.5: 16.9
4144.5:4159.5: 16.8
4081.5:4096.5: 16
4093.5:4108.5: 13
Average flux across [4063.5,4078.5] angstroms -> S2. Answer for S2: 16.6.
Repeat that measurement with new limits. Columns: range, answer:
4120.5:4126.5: 16.7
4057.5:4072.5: 16.8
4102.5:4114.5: 14.5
